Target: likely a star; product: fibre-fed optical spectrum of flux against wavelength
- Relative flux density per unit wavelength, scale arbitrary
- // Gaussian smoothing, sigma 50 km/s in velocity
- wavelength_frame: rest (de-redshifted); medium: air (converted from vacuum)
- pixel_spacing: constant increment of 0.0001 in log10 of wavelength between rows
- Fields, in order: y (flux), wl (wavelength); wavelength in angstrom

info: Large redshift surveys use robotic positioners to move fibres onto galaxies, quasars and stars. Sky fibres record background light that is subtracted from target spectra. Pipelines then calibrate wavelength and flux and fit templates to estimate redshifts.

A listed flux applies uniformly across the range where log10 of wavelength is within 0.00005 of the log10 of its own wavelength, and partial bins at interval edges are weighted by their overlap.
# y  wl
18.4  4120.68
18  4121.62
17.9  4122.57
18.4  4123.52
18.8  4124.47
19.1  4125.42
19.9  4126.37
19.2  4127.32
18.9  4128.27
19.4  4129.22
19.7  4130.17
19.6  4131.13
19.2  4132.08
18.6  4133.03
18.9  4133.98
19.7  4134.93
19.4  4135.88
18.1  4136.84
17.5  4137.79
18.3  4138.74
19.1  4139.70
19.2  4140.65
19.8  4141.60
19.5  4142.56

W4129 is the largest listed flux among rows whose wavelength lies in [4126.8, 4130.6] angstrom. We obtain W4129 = 19.7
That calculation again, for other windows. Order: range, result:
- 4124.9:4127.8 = 19.9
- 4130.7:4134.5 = 19.6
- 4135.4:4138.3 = 19.4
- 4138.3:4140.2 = 19.1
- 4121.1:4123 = 18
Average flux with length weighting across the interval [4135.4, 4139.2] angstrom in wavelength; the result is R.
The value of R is 18.3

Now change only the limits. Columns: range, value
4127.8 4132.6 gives 19.3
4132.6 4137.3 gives 18.9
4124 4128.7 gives 19.2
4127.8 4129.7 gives 19.2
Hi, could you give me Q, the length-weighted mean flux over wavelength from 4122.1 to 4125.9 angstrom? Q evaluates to 18.5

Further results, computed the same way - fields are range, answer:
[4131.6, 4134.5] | 19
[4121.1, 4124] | 18.2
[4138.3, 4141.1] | 18.8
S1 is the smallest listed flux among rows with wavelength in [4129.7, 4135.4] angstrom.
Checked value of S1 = 18.6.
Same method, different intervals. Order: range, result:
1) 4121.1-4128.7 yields 17.9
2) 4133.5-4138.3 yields 17.5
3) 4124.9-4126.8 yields 19.1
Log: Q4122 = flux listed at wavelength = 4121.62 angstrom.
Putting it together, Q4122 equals 18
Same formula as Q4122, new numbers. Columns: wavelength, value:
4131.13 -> 19.6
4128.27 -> 18.9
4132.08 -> 19.2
